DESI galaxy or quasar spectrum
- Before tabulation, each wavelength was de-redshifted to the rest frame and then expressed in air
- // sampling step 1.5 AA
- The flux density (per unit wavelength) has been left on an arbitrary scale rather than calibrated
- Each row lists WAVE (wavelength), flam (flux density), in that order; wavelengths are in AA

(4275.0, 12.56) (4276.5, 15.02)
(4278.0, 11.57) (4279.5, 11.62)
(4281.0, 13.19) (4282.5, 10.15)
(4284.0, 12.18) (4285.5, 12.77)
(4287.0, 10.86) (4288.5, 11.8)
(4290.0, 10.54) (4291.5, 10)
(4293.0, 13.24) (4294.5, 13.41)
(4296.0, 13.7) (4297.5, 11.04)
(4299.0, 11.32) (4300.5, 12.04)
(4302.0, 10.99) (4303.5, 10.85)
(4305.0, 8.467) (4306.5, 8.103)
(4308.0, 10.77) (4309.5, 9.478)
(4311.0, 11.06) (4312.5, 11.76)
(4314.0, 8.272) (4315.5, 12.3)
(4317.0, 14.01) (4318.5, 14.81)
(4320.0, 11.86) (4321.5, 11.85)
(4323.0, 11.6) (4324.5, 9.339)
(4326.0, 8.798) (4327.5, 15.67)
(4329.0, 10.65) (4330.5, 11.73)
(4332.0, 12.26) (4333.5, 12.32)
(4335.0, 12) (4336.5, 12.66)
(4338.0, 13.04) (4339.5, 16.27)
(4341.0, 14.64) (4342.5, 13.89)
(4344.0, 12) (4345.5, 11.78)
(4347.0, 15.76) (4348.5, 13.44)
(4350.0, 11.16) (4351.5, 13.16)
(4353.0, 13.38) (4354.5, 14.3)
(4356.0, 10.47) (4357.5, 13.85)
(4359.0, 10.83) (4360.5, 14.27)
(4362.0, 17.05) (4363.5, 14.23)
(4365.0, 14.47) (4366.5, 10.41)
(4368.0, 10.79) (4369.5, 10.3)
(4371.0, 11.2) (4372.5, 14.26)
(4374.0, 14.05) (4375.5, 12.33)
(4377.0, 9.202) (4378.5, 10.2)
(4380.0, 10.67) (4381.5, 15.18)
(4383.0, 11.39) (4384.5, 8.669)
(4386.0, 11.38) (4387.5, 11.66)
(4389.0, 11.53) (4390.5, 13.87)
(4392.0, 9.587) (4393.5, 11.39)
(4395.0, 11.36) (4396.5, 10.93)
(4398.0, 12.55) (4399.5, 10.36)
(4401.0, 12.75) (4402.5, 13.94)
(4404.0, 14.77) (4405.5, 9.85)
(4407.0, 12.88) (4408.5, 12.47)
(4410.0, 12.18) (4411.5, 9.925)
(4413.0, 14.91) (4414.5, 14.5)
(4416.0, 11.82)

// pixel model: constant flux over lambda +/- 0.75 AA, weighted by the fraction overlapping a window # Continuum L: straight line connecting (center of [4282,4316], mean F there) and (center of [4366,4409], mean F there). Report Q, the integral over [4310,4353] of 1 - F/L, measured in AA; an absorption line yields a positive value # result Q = -4.2 AA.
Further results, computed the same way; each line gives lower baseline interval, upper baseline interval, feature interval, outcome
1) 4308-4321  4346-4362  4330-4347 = -0.66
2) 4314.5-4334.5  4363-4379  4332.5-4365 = -3.75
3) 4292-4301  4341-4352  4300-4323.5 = 2.80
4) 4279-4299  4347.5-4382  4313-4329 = 0.49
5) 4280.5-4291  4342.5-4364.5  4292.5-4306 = 0.36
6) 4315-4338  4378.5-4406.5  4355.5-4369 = -1.13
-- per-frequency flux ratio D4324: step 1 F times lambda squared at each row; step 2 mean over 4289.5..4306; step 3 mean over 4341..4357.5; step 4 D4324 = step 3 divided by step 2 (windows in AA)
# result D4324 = 1.2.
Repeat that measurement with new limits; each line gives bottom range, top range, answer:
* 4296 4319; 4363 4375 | 1.16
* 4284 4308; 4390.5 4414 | 1.12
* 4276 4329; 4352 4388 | 1.10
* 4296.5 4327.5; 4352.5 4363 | 1.24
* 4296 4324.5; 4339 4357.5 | 1.22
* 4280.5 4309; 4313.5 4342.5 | 1.11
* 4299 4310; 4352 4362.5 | 1.34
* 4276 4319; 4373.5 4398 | 1.04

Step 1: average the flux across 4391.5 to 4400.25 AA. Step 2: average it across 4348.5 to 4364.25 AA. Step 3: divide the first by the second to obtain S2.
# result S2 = 0.8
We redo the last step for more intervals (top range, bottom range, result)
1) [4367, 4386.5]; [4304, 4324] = 1.04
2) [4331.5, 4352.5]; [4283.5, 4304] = 1.12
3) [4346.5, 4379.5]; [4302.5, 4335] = 1.12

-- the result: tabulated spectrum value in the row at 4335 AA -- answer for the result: 12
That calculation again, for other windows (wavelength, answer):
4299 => 11.32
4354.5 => 14.3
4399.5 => 10.36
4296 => 13.7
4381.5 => 15.18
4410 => 12.18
